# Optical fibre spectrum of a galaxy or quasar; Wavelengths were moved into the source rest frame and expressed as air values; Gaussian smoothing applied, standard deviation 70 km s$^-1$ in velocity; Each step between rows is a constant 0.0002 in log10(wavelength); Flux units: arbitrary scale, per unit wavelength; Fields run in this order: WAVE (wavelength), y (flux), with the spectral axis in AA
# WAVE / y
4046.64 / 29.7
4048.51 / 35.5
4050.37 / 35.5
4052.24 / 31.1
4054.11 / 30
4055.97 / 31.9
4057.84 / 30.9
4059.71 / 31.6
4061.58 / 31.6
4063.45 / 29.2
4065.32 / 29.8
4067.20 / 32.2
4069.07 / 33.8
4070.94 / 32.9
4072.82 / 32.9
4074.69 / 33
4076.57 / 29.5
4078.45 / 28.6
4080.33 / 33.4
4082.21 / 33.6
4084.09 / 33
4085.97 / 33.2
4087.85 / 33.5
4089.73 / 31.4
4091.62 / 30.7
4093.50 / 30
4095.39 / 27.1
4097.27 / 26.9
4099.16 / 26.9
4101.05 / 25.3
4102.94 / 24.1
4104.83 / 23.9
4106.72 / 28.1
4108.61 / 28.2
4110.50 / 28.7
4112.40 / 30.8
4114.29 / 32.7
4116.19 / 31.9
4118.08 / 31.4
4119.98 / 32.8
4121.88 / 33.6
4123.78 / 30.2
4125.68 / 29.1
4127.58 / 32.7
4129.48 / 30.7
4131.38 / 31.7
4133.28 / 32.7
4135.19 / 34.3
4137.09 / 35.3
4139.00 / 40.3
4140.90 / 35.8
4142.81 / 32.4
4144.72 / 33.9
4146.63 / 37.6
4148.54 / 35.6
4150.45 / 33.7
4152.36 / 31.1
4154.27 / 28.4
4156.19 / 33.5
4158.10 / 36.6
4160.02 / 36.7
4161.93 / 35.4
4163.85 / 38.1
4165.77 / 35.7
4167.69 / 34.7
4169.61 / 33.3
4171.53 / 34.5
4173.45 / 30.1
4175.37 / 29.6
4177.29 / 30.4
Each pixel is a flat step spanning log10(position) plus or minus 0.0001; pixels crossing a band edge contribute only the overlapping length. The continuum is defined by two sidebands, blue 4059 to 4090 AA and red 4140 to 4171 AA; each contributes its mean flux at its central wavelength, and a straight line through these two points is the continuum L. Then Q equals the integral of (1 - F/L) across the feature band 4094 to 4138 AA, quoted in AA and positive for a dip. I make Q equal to 4.4 AA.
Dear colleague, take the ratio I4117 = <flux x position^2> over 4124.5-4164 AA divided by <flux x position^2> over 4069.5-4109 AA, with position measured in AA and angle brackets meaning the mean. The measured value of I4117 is 1.17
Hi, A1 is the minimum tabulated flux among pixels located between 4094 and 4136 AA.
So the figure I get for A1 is 23.9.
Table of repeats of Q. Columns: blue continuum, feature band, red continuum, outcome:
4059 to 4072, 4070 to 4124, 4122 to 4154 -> 3.5 AA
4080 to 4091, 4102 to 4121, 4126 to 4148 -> 2.4 AA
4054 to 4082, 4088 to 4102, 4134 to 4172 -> 1.7 AA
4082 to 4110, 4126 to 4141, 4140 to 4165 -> -0.6 AA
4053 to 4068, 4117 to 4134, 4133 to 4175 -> 0.9 AA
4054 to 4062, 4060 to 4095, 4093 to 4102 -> -3.0 AA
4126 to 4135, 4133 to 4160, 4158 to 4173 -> -0.8 AA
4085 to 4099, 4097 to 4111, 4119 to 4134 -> 2.0 AA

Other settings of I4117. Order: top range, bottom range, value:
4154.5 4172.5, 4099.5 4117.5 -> 1.28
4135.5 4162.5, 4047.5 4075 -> 1.13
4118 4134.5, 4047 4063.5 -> 1.03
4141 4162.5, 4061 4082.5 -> 1.12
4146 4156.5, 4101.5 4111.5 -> 1.28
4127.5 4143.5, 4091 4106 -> 1.30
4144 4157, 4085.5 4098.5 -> 1.14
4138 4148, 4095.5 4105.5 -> 1.43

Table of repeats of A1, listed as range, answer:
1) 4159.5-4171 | 33.3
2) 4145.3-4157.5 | 28.4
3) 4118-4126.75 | 29.1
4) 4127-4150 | 30.7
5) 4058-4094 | 28.6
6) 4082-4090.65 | 31.4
